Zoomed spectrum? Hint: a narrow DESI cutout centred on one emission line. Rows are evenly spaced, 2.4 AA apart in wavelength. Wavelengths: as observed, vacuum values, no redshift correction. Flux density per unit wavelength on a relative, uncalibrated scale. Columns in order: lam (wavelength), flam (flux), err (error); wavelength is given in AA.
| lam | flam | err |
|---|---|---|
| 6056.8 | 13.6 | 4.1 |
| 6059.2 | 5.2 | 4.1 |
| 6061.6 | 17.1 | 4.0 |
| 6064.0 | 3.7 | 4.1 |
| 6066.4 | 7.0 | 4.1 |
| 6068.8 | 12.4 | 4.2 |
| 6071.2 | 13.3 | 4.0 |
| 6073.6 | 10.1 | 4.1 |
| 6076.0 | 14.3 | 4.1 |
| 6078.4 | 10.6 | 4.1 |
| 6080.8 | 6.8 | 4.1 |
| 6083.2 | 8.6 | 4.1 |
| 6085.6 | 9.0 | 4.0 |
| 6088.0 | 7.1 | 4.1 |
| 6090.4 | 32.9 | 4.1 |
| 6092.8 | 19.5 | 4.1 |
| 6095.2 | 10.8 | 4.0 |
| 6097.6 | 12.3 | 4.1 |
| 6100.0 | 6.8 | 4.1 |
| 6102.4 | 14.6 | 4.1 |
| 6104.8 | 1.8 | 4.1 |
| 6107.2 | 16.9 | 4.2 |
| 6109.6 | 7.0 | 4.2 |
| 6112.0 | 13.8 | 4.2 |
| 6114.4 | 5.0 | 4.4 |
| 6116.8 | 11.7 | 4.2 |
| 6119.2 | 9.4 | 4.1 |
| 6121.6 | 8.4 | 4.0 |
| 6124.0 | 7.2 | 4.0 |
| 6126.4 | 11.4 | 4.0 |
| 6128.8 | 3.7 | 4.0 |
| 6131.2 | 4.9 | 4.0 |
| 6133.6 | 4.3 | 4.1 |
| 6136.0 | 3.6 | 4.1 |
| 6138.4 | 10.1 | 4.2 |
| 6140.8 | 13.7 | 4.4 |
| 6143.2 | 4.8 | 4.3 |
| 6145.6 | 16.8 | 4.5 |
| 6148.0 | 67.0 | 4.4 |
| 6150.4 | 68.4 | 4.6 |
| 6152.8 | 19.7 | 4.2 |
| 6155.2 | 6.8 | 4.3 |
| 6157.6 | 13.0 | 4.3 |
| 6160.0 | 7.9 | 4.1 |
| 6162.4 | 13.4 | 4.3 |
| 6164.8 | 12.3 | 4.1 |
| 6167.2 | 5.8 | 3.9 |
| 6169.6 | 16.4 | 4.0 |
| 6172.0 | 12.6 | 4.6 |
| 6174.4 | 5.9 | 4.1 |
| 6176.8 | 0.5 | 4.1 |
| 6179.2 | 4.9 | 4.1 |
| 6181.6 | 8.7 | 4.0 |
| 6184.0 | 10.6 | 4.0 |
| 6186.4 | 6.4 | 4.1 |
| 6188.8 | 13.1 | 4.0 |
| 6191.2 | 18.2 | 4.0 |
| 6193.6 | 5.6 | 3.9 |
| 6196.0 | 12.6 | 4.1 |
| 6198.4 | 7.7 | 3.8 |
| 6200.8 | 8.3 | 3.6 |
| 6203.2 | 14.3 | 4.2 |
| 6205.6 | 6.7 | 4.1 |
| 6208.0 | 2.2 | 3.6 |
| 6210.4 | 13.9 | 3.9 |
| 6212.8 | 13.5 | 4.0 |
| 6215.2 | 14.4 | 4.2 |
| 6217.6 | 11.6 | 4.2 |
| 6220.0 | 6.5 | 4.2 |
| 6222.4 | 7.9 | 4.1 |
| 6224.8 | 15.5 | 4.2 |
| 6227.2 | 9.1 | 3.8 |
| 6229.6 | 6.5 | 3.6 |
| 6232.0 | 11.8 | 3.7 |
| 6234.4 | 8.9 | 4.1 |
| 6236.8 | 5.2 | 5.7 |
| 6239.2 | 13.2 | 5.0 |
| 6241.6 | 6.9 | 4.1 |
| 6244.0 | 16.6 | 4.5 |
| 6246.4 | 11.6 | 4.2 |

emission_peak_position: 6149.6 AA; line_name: [O III]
